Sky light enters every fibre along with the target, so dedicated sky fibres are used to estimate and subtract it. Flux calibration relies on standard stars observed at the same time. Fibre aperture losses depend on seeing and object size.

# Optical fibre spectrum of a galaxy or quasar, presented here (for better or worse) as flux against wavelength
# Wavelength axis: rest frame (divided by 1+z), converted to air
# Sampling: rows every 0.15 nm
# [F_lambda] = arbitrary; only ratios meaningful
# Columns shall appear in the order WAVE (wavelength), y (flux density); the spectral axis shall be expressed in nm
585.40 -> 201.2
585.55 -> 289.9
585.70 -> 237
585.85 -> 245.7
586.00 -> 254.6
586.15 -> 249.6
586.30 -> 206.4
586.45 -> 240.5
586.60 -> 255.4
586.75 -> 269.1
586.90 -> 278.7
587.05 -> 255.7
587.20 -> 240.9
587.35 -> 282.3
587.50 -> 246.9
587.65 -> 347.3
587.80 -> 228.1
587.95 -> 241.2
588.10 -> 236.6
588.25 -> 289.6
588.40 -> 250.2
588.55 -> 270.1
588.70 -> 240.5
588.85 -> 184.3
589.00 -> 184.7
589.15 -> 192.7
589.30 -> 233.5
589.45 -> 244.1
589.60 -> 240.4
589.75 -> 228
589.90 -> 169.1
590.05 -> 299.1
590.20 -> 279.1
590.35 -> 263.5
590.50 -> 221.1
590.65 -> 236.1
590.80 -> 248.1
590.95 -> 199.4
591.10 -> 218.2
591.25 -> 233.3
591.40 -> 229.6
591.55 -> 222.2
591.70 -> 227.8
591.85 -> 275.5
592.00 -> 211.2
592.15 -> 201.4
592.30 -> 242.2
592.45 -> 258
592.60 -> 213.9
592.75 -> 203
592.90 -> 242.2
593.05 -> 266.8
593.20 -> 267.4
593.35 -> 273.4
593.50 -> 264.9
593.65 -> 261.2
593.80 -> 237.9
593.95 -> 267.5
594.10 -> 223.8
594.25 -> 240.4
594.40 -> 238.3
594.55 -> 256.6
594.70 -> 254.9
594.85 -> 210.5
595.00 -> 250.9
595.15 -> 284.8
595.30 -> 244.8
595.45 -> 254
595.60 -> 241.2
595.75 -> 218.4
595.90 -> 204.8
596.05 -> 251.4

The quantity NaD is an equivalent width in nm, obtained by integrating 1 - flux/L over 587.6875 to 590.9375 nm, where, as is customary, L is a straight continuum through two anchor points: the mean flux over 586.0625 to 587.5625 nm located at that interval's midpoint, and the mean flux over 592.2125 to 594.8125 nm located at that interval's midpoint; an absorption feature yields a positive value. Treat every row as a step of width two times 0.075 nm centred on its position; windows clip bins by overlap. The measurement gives 0.17 nm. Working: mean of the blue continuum 253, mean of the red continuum 247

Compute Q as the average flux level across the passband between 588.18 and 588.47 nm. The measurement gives 270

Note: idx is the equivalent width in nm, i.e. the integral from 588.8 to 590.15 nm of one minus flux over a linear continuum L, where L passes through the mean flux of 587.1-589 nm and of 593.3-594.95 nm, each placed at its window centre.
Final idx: 0.16 nm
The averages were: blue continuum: 252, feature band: 221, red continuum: 248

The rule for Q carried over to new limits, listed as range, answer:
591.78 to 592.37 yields 232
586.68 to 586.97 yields 274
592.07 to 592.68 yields 229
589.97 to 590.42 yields 280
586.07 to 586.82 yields 244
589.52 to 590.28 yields 243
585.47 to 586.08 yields 256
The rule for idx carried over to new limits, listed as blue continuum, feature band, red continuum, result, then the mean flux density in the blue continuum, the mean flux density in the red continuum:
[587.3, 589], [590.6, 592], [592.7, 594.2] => 0.116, 253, 251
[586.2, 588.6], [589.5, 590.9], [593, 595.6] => 0.077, 258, 252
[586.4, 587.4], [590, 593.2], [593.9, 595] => 0.140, 260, 242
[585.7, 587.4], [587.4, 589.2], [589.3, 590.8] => 0.022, 252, 242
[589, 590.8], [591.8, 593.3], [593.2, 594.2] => 0.067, 235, 255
